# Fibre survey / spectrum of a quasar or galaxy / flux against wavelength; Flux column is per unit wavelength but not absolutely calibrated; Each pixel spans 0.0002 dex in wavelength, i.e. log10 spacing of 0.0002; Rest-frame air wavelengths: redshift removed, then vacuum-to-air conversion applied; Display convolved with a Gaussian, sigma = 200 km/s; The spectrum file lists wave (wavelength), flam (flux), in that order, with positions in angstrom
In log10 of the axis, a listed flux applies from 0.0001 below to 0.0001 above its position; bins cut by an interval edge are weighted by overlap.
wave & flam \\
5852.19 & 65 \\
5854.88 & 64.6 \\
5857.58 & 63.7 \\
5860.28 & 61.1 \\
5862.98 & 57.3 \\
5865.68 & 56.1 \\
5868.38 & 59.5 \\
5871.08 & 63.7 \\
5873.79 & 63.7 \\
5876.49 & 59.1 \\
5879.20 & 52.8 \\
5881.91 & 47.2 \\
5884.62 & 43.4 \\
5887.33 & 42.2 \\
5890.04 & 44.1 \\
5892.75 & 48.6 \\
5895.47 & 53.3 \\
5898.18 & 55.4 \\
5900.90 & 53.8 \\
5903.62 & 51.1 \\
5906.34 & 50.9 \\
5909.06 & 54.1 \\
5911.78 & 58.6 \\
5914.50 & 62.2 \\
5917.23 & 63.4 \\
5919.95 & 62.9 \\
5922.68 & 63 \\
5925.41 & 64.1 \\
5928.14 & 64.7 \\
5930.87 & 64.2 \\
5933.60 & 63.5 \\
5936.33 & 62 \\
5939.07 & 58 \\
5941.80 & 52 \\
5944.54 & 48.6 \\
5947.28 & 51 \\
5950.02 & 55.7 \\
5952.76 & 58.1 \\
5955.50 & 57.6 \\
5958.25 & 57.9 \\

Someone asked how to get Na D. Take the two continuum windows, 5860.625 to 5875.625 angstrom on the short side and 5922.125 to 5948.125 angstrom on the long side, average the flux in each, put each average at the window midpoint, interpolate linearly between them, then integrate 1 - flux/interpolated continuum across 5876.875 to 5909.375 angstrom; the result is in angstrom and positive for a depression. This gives 5.4 angstrom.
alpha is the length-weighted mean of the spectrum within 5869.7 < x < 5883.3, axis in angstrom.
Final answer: 57.3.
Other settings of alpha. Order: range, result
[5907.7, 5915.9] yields 58.3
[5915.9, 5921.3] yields 63.2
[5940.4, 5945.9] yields 50.4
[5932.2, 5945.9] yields 56.8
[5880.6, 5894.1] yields 45.1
